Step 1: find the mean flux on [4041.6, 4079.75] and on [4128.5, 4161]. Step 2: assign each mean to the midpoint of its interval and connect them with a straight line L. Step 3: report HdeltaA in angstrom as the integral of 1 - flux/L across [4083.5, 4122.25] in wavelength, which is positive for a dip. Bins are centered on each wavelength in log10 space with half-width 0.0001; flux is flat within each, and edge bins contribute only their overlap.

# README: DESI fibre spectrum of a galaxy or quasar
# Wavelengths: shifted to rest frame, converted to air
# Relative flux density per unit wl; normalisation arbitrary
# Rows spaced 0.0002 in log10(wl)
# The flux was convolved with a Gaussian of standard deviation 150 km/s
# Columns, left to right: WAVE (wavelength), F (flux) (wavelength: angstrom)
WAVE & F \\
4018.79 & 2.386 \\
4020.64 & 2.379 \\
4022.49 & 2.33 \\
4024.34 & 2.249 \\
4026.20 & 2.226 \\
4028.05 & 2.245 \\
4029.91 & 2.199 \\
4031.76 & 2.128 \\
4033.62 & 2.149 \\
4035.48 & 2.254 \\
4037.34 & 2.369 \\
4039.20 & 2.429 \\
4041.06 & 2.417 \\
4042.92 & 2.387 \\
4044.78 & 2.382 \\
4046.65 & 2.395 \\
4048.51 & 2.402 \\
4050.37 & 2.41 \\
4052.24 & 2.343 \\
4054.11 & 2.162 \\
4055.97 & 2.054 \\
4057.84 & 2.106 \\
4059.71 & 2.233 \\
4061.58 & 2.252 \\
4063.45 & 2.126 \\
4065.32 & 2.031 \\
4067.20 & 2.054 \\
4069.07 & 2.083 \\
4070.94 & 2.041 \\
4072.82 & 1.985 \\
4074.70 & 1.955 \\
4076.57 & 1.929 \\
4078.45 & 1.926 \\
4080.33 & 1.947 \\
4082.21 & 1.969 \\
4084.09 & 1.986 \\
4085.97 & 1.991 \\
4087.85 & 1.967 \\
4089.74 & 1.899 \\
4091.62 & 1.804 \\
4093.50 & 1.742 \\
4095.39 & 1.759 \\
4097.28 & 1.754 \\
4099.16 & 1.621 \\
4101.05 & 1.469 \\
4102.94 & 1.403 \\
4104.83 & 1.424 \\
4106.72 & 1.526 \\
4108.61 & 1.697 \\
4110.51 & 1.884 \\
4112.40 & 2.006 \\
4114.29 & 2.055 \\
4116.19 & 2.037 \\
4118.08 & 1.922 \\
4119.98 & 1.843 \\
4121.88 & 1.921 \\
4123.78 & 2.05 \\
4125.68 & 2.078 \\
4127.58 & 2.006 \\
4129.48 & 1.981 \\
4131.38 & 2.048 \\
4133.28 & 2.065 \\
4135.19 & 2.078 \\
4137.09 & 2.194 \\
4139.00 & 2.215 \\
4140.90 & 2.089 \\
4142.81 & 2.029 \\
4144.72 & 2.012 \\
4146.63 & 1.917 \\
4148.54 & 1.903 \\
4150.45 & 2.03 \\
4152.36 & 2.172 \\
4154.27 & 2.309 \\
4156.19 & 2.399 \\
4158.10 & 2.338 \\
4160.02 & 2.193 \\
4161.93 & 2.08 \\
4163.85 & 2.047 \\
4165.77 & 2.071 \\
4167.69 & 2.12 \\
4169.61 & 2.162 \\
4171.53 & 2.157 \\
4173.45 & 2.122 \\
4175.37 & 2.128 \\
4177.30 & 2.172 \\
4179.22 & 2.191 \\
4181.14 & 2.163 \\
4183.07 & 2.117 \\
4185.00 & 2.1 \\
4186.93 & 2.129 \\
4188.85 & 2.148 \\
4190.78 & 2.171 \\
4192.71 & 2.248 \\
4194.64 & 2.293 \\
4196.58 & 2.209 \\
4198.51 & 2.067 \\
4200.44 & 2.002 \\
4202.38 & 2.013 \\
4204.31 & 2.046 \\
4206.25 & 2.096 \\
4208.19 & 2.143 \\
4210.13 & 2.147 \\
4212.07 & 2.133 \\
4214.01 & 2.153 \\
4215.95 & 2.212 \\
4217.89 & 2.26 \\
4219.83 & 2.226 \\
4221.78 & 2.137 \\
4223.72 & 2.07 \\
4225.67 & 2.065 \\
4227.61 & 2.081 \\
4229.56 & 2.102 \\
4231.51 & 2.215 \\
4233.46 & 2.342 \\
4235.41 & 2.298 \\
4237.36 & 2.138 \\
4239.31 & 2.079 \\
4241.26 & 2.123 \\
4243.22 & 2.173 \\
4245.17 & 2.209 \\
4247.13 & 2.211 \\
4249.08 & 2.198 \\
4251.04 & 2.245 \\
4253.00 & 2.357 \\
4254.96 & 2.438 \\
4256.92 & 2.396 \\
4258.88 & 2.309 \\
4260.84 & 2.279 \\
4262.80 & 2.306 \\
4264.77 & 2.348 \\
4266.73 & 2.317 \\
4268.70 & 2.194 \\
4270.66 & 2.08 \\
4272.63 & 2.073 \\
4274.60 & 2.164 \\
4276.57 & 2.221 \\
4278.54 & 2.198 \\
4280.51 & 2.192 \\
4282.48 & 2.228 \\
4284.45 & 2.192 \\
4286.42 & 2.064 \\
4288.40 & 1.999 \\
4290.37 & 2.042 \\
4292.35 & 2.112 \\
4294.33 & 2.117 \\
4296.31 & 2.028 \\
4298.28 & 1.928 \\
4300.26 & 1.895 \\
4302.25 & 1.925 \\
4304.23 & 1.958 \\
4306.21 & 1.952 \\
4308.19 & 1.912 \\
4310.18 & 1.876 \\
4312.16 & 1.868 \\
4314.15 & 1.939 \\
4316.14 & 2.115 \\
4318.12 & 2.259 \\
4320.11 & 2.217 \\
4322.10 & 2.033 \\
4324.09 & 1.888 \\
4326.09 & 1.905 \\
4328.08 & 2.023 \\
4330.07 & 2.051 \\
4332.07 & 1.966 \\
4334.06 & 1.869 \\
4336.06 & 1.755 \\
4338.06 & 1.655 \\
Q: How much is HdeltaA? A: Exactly 6.3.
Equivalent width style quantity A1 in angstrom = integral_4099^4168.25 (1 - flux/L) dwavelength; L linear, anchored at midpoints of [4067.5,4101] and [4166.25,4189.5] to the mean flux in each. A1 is 1.5 angstrom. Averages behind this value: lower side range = 1.89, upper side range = 2.14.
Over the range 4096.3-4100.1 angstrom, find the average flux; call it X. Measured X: 1.69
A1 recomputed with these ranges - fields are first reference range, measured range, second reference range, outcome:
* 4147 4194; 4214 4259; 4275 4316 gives -2.57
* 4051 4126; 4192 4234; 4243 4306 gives -1.20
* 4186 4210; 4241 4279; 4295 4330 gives -3.55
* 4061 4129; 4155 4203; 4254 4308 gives -3.61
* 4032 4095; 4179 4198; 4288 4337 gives -1.11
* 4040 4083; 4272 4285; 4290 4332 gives -1.05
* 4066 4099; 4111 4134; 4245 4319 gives -0.39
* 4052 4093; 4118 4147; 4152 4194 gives 1.11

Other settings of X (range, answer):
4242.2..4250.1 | 2.2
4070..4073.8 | 2.01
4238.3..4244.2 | 2.13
